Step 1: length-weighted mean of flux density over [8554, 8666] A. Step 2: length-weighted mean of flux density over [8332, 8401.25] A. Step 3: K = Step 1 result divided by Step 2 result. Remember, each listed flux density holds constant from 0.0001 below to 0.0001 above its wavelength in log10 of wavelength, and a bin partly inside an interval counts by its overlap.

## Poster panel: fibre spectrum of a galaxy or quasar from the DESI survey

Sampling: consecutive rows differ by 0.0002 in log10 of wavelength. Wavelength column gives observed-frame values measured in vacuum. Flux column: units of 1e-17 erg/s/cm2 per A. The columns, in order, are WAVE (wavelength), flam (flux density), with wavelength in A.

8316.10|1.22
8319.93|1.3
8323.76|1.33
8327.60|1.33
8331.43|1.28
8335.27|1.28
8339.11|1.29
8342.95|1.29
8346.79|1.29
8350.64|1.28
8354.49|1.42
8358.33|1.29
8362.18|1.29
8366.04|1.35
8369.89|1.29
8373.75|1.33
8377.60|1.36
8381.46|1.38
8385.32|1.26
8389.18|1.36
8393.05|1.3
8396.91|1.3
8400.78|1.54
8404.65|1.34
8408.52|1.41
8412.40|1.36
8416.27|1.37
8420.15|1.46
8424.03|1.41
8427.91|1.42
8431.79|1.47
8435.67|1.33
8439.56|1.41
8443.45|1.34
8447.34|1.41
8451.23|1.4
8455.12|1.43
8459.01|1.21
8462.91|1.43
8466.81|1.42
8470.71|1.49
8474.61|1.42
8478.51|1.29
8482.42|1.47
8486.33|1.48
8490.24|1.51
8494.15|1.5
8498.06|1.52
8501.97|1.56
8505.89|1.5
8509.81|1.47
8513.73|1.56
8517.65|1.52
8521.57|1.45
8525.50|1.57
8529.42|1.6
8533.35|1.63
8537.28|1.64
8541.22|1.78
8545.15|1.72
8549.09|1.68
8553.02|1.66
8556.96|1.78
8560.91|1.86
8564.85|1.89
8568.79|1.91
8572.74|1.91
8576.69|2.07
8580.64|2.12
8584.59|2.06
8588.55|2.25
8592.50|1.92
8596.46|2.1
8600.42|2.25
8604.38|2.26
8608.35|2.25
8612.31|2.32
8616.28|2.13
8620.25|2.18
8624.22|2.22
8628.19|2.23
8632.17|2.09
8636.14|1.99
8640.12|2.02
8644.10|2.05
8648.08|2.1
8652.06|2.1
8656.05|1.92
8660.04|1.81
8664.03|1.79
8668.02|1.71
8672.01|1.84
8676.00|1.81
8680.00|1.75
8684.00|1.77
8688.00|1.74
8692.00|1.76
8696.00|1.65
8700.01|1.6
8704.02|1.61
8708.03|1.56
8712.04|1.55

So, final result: 1.55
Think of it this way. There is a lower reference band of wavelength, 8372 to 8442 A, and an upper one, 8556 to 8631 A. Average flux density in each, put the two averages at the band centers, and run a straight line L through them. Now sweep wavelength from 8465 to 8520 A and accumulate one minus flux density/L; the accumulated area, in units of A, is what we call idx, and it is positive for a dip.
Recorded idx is 7.31 A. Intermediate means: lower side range 1.38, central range 1.48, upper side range 2.09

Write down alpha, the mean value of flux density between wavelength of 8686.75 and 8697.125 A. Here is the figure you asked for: 1.72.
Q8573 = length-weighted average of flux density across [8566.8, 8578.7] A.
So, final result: 1.96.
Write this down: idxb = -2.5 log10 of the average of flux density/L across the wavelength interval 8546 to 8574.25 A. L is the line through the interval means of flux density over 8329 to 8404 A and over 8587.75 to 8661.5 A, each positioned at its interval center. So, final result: 0.06 mag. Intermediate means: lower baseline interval 1.33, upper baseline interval 2.12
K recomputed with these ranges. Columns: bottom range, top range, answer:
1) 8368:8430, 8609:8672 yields 1.49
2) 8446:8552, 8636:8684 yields 1.26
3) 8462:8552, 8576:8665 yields 1.37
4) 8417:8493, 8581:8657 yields 1.51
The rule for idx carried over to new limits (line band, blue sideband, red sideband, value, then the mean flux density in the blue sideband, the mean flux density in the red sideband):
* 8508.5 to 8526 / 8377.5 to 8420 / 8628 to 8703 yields 0.9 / 1.37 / 1.87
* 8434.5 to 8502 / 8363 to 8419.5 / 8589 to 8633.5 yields 9.1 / 1.35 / 2.18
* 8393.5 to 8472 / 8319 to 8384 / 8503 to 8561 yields 3.1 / 1.32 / 1.62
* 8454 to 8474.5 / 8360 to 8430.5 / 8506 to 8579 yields 1.7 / 1.36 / 1.7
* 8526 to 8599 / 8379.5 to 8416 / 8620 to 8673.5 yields -3.1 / 1.36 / 2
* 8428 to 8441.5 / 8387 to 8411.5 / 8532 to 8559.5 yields 0.4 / 1.37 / 1.7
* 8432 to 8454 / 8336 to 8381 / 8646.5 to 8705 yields 0.9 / 1.32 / 1.8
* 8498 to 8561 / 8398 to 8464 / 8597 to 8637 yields 7.1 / 1.39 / 2.19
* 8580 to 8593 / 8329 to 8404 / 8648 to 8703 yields -3.5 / 1.33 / 1.8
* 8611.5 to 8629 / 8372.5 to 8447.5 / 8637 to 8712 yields -5.0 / 1.38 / 1.81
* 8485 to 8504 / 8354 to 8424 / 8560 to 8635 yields 2.4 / 1.36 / 2.11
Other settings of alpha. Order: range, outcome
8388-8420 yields 1.38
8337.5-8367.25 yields 1.31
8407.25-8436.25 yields 1.41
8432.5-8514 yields 1.43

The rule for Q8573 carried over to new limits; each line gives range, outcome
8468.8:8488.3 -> 1.43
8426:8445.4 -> 1.39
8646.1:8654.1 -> 2.1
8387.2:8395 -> 1.33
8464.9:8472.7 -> 1.46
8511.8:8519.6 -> 1.54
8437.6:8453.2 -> 1.39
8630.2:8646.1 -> 2.04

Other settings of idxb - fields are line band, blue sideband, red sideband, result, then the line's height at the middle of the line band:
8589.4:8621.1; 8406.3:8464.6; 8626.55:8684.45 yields -0.20 mag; 1.81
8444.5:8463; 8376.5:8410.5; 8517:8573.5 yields 0.10 mag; 1.5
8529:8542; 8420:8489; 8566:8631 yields 0.10 mag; 1.81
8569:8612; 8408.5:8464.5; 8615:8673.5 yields -0.15 mag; 1.85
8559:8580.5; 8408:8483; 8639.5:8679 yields -0.15 mag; 1.69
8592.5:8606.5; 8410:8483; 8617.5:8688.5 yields -0.19 mag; 1.81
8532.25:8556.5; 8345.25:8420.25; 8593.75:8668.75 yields 0.08 mag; 1.83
